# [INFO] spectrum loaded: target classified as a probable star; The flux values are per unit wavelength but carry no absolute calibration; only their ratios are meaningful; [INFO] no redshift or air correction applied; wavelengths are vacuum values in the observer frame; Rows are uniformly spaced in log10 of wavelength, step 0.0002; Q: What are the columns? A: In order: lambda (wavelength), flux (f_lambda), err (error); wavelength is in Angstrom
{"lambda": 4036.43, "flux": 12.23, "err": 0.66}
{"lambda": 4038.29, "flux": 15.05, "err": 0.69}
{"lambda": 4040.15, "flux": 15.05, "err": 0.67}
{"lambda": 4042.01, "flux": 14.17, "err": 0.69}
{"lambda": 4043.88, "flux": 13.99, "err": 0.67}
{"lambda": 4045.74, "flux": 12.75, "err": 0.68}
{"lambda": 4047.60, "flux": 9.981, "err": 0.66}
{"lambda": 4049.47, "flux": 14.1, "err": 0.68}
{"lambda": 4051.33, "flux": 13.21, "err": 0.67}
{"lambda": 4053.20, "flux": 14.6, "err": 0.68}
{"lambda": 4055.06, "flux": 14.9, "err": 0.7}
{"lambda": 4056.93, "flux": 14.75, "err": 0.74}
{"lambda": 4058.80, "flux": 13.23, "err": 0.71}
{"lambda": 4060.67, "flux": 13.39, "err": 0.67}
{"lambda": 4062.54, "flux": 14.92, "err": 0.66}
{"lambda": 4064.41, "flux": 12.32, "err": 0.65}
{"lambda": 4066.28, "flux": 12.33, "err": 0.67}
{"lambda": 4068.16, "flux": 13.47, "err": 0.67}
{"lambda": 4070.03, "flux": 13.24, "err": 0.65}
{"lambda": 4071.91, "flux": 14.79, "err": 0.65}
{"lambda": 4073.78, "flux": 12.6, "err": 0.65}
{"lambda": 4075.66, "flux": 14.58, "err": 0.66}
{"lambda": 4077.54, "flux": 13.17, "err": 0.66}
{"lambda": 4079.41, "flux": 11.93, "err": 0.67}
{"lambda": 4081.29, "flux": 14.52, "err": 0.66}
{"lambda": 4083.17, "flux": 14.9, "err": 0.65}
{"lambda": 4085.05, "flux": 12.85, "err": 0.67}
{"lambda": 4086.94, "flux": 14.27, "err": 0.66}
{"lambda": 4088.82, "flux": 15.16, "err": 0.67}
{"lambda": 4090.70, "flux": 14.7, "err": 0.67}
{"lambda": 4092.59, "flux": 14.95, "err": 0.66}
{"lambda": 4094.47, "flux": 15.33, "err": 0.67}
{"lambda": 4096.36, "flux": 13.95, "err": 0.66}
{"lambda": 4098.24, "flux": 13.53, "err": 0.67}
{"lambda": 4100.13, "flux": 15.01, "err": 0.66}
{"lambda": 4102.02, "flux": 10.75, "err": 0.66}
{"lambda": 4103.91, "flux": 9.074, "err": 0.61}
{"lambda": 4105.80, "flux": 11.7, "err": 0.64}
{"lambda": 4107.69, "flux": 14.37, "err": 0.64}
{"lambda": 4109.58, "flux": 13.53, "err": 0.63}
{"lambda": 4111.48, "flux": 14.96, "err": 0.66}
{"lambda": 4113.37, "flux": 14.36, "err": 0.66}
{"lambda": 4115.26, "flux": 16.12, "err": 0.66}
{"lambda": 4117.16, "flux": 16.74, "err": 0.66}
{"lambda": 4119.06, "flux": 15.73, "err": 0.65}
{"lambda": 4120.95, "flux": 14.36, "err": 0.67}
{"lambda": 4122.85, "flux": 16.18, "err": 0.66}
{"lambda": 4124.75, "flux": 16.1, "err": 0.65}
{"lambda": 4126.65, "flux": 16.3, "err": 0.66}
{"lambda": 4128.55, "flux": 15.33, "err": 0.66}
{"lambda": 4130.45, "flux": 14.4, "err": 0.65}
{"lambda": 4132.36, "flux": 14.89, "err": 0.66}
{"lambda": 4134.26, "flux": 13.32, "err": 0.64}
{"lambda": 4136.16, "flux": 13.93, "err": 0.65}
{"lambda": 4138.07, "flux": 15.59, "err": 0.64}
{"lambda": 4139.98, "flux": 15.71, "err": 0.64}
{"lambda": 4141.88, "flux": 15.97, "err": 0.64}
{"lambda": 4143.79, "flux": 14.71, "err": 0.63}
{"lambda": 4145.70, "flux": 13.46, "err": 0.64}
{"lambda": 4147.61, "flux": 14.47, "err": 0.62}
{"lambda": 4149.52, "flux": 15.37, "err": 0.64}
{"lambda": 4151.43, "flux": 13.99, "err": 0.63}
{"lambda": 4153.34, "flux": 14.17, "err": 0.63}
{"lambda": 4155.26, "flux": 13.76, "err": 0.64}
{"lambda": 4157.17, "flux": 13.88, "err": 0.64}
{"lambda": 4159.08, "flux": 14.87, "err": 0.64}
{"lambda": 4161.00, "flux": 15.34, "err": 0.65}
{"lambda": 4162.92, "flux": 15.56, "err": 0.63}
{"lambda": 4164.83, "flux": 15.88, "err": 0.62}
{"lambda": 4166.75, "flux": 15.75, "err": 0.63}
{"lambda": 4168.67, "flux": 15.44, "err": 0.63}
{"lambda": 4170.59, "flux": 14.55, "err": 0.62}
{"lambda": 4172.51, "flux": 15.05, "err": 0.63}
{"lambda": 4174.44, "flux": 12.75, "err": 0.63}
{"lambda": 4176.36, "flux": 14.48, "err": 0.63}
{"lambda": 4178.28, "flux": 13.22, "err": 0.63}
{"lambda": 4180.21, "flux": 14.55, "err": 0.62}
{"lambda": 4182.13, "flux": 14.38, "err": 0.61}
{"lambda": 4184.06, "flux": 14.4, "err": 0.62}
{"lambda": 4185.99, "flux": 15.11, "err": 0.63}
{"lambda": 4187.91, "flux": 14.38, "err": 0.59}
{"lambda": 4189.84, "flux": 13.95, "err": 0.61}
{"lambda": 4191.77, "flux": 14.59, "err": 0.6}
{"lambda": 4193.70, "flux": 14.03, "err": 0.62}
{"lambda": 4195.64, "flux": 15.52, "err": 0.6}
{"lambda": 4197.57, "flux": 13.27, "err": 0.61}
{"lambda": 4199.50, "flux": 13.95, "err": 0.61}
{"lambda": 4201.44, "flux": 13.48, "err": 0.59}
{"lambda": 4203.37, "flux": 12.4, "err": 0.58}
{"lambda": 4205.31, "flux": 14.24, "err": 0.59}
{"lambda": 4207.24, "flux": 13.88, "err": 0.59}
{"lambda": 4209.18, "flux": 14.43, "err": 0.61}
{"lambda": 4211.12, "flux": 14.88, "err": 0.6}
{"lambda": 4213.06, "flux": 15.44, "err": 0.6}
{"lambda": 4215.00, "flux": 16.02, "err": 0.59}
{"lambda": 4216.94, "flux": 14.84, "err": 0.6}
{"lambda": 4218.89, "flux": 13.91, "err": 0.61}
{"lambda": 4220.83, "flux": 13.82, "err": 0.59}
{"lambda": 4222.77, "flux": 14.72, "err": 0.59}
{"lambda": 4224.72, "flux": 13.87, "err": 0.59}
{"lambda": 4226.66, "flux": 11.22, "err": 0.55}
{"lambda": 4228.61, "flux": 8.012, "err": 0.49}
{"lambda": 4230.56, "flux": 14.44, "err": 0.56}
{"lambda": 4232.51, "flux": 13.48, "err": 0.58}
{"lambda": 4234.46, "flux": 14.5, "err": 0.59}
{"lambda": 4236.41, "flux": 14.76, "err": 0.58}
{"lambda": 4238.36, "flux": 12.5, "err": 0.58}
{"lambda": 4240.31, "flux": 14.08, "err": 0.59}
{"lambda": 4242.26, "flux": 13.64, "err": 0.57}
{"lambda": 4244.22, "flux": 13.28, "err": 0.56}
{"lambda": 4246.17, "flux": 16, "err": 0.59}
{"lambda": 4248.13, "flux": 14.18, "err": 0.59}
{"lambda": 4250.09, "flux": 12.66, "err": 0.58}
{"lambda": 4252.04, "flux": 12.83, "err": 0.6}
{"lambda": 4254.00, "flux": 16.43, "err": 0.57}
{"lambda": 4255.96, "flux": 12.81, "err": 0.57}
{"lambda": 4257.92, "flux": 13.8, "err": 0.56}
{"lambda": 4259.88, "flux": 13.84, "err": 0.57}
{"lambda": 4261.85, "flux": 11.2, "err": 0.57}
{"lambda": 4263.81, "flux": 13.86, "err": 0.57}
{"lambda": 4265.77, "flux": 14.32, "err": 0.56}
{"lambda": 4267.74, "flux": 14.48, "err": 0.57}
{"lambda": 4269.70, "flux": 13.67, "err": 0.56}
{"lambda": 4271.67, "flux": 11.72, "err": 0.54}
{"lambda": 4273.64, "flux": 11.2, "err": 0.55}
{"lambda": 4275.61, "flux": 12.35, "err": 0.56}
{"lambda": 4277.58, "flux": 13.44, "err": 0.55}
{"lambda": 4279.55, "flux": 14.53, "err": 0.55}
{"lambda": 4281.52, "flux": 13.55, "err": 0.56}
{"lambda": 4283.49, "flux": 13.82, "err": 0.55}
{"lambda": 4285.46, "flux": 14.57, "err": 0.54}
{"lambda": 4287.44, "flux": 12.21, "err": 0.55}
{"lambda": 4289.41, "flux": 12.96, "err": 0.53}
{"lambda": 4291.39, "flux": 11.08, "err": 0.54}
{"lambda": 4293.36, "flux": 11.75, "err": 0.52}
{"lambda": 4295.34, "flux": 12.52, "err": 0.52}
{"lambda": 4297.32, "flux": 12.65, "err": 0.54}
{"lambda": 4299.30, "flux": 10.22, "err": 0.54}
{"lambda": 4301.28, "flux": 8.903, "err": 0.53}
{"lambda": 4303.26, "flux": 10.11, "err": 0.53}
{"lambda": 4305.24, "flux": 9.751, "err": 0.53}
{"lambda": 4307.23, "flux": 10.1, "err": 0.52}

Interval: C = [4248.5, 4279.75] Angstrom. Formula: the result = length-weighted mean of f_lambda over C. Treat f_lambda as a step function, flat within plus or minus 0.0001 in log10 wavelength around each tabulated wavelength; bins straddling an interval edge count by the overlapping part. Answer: 13.3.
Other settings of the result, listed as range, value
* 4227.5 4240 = 13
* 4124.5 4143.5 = 15.1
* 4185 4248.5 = 14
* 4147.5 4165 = 14.7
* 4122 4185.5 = 14.8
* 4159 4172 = 15.4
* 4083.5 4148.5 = 14.5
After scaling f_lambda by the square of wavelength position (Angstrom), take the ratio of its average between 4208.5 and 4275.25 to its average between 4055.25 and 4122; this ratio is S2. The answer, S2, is 1.06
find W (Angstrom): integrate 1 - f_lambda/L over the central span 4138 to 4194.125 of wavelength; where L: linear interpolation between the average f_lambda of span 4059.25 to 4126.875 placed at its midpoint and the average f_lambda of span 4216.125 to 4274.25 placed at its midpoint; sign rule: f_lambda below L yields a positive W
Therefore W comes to -3.5 Angstrom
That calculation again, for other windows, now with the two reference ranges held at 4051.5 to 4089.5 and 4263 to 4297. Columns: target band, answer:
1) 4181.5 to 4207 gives -1.48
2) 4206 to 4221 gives -1.59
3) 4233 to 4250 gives -1.09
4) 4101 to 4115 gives 0.80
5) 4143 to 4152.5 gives -0.62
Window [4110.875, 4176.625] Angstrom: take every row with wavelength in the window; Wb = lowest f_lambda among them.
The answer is 12.75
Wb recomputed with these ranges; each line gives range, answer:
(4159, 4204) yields 12.4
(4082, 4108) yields 9.074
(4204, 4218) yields 13.88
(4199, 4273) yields 8.012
